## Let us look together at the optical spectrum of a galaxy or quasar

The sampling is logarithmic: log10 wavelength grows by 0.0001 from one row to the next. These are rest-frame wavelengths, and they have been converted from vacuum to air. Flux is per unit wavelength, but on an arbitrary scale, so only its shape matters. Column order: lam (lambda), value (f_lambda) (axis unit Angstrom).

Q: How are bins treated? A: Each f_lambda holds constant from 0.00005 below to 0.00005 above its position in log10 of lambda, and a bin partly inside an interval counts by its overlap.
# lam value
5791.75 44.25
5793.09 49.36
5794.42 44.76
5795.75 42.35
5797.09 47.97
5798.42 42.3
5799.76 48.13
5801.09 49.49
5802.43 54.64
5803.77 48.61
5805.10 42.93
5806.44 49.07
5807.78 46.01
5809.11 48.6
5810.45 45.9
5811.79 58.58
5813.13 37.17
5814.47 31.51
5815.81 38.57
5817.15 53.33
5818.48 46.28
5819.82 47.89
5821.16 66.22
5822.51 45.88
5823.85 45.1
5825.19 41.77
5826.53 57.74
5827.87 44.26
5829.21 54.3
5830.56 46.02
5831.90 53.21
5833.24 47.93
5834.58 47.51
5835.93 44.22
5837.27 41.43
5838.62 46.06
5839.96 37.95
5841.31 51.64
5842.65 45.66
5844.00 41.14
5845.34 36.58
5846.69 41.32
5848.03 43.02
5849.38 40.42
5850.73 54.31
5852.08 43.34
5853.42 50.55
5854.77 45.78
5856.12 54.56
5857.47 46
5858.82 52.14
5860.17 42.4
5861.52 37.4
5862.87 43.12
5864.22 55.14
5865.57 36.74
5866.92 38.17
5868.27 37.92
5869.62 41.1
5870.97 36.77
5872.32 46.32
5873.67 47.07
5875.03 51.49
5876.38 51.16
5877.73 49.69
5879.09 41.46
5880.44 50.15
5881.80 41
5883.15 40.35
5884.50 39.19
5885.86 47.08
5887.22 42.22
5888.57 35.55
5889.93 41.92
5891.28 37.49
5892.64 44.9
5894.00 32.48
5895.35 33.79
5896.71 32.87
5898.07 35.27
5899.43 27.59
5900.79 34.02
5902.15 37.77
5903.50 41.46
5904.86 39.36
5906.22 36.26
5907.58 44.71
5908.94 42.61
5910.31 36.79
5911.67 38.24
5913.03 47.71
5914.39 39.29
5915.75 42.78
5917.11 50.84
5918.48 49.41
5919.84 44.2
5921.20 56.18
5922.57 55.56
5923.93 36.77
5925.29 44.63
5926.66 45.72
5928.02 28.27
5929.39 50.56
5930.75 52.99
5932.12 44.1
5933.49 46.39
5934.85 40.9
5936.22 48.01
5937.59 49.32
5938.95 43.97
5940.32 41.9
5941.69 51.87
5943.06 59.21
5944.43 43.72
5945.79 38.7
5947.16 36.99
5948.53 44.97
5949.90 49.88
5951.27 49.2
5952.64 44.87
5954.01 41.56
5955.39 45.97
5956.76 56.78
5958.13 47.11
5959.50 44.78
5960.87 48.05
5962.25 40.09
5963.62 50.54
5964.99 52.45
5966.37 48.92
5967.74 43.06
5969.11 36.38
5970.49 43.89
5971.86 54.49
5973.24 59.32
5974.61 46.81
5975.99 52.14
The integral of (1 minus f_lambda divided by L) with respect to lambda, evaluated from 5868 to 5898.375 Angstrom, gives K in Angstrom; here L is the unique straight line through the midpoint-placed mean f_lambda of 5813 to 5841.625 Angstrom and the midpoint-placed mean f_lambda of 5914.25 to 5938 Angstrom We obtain 3.0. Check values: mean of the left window 46.7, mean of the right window 46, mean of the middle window 41.7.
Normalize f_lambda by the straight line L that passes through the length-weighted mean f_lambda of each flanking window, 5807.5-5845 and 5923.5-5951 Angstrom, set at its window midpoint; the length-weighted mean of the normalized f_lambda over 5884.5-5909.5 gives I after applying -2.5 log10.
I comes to 0.195 mag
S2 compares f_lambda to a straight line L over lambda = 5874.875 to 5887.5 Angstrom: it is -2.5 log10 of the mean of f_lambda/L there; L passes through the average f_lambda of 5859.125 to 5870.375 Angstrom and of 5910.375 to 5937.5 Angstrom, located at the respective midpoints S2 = -0.06 mag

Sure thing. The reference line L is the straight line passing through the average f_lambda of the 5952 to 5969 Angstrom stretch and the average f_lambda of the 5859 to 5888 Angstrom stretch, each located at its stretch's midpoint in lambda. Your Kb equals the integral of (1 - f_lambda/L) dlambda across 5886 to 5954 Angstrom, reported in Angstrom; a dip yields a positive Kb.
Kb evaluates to 3.9 Angstrom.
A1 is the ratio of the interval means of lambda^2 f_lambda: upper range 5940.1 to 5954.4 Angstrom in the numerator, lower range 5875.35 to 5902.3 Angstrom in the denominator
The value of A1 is 1.17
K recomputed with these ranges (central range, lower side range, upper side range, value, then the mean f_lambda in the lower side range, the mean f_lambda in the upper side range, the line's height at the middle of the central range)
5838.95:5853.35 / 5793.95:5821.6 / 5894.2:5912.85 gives -0.3 Angstrom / 47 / 37.2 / 43.1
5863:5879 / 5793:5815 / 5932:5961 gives 0.6 Angstrom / 46.3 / 46.3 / 46.3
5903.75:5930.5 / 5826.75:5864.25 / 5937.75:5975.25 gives 1.6 Angstrom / 46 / 46.9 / 46.6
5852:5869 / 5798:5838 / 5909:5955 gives 0.6 Angstrom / 47.5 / 45.3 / 46.7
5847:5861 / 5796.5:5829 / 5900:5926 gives -0.4 Angstrom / 47.5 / 43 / 45.7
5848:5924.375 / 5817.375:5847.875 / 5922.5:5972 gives 5.8 Angstrom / 46.9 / 45.8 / 46.4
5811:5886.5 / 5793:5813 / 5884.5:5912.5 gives -4.5 Angstrom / 47.6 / 38.2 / 43.1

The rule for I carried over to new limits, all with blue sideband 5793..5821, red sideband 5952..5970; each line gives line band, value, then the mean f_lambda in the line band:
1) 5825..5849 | 0.02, 45.7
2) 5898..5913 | 0.21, 38.2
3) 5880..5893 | 0.11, 41.8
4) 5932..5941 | 0.03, 45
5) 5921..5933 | 0.01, 45.7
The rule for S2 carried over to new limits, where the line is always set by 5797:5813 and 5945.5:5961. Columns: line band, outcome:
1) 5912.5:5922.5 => -0.030 mag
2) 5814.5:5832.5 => -0.017 mag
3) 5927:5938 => 0.028 mag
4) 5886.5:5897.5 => 0.236 mag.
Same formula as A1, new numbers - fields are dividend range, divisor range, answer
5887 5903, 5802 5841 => 0.79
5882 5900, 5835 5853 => 0.88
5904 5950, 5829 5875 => 1.02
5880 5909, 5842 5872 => 0.90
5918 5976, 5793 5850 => 1.05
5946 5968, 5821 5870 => 1.06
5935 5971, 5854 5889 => 1.07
